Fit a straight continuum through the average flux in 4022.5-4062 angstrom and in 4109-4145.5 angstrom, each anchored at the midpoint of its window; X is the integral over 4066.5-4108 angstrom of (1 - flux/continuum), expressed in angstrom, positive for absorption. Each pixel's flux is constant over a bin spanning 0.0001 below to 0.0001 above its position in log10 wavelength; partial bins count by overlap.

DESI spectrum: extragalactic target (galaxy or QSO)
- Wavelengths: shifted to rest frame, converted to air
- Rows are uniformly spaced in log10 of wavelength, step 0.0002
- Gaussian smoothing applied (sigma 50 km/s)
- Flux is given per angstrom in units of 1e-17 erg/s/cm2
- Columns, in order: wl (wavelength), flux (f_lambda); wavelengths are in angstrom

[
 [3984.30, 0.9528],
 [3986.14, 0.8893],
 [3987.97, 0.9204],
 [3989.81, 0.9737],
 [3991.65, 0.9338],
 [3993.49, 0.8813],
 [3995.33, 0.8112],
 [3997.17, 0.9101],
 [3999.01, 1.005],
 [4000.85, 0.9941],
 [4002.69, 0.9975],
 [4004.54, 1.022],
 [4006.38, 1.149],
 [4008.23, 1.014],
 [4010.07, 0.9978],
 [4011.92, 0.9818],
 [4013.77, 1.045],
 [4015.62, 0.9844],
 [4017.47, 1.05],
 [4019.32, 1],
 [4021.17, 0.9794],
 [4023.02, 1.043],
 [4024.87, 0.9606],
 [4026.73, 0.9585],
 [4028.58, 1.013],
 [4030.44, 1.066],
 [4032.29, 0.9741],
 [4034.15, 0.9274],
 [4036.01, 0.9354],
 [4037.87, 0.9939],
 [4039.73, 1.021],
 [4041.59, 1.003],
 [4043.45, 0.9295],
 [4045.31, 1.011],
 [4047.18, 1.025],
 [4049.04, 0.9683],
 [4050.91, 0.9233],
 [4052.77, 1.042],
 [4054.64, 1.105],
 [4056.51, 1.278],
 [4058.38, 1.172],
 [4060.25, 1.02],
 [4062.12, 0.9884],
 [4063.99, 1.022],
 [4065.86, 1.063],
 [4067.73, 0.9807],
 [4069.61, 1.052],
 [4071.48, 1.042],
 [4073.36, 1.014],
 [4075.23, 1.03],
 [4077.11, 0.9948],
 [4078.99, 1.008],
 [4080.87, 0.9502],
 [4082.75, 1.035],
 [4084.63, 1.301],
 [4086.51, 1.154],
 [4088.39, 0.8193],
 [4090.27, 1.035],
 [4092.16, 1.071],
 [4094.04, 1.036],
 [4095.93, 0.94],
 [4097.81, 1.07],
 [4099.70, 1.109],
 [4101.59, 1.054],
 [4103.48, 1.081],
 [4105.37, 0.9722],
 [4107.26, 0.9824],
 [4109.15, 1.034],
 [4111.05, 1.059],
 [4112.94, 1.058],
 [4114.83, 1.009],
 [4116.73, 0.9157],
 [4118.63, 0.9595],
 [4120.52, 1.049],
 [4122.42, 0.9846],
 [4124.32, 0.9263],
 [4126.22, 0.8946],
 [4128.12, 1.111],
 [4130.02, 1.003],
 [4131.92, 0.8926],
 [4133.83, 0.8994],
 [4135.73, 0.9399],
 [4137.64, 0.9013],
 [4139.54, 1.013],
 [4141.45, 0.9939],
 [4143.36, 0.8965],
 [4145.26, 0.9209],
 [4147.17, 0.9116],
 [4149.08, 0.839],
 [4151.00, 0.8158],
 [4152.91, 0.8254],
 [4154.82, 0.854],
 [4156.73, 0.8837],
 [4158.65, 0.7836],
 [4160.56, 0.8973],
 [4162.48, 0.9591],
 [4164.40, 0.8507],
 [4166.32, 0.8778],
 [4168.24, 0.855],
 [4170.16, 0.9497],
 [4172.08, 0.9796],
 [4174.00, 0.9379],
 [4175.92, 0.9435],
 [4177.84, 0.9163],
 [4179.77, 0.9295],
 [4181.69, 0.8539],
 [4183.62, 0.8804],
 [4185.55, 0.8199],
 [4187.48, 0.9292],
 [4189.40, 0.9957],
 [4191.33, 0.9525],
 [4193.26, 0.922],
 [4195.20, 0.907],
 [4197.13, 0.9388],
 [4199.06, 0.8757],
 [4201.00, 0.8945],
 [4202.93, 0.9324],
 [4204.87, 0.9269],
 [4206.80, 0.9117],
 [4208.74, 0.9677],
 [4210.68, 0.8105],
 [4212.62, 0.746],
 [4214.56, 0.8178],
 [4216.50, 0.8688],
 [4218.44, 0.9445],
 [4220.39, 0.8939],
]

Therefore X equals -1.7 angstrom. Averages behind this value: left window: 1.02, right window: 0.973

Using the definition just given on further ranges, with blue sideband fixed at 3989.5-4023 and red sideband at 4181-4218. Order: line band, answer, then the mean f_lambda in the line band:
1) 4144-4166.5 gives 1.1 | 0.868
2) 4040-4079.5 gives -2.9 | 1.03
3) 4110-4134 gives -1.4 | 0.984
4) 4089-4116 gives -2.7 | 1.03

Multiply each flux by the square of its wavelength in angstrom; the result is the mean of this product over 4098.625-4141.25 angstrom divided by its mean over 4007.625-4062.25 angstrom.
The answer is 1.02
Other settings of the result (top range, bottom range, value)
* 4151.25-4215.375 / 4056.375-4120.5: 0.90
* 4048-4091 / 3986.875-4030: 1.09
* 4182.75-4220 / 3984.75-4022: 1.01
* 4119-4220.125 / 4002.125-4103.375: 0.94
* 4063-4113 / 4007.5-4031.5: 1.06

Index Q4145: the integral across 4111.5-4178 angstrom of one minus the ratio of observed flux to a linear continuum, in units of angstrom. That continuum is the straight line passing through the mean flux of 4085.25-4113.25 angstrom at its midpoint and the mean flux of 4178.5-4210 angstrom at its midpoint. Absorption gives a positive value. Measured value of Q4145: 3.3 angstrom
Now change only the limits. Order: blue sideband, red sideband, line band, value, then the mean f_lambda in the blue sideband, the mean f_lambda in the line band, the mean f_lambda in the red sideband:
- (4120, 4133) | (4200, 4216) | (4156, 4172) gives 0.7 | 0.977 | 0.887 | 0.876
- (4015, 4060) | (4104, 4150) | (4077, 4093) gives -0.9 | 1.02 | 1.04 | 0.966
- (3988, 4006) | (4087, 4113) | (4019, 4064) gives -1.4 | 0.952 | 1.01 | 1.02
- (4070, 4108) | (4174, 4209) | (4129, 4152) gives 1.3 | 1.04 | 0.919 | 0.916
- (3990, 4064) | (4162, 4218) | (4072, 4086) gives -1.2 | 1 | 1.05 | 0.902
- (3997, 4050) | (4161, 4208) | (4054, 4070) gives -1.6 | 1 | 1.08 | 0.914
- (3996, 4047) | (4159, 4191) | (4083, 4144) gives -3.9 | 0.998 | 1.01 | 0.91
